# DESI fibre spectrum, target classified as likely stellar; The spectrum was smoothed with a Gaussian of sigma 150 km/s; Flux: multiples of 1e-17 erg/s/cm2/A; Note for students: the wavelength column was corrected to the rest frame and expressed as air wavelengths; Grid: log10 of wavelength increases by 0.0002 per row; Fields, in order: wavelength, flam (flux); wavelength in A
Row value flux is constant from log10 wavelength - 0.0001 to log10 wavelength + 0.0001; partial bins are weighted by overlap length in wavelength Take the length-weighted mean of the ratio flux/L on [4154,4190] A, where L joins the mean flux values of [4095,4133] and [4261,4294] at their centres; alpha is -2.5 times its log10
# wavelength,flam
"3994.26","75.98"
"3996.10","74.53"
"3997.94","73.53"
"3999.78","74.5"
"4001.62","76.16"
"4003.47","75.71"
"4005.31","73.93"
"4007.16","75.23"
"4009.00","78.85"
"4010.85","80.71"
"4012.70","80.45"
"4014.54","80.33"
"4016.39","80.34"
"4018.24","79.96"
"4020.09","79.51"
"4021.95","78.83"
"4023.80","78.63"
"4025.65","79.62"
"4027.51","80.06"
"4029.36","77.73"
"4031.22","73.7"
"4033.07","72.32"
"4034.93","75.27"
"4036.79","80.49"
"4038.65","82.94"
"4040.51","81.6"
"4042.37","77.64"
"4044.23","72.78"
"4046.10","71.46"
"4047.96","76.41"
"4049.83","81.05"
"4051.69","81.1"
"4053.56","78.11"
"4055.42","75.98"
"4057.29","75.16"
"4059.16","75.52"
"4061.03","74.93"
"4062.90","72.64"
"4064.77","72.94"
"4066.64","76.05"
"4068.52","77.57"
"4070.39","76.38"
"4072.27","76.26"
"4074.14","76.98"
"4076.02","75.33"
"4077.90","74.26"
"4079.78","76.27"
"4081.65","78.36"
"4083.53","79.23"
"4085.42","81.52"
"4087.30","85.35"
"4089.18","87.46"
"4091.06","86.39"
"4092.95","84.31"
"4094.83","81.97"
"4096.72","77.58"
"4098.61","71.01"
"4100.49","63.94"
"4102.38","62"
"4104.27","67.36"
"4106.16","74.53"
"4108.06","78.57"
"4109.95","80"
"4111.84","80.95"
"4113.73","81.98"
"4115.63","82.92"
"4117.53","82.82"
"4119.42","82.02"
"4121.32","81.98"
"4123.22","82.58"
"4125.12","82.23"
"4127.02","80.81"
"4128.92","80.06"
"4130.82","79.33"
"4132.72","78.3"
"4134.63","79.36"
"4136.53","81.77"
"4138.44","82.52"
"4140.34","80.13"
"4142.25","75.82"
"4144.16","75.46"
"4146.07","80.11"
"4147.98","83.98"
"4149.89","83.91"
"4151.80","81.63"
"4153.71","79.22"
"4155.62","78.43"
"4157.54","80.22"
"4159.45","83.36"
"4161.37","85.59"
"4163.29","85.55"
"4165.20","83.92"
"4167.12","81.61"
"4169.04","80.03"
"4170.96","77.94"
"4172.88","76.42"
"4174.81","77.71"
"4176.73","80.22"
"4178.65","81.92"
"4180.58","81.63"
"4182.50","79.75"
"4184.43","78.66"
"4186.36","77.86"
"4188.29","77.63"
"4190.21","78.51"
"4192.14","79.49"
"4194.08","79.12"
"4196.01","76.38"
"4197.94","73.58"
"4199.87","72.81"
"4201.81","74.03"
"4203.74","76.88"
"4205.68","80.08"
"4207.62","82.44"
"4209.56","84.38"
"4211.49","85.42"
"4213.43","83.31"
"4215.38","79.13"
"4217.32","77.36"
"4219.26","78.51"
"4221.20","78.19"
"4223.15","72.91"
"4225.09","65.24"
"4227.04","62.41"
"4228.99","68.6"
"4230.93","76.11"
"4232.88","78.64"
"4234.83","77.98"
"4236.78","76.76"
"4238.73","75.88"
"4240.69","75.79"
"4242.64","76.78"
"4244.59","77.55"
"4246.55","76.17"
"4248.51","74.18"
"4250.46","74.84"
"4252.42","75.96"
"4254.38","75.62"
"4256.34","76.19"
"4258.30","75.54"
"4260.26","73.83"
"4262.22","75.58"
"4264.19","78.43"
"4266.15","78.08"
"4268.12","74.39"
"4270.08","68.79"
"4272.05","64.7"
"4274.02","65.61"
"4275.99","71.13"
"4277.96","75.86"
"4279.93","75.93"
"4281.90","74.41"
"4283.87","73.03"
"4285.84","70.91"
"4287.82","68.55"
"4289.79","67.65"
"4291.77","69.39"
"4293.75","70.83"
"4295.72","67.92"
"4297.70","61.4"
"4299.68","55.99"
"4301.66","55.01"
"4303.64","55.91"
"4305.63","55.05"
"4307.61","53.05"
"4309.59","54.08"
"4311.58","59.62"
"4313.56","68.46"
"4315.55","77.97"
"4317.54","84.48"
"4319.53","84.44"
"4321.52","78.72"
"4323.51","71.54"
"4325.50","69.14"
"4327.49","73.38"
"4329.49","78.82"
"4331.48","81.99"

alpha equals -0.07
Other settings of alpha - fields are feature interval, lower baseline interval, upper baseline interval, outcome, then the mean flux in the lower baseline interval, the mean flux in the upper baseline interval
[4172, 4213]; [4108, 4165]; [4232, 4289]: -0.01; 81.1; 74.3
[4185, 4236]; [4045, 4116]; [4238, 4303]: -0.05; 77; 71.8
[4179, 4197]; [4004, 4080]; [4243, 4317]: -0.09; 77.2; 69.5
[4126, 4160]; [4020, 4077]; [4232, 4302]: -0.07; 76.9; 72.5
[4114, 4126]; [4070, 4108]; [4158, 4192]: -0.06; 76.9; 80.5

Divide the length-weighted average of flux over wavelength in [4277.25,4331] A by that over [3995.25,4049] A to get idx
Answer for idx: 0.89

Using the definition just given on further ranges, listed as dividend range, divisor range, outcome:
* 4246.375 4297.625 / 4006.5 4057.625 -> 0.93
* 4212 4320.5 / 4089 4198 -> 0.90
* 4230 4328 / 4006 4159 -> 0.91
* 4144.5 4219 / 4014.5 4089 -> 1.03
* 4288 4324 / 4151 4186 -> 0.82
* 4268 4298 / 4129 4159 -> 0.88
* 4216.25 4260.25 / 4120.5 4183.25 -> 0.93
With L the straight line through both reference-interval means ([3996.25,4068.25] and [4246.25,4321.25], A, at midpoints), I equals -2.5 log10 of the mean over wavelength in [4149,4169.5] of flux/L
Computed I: -0.12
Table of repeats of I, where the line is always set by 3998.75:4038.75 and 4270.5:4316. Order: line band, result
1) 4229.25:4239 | -0.13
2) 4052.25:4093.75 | -0.04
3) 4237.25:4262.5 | -0.12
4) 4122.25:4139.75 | -0.11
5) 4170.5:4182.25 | -0.12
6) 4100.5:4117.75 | -0.03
